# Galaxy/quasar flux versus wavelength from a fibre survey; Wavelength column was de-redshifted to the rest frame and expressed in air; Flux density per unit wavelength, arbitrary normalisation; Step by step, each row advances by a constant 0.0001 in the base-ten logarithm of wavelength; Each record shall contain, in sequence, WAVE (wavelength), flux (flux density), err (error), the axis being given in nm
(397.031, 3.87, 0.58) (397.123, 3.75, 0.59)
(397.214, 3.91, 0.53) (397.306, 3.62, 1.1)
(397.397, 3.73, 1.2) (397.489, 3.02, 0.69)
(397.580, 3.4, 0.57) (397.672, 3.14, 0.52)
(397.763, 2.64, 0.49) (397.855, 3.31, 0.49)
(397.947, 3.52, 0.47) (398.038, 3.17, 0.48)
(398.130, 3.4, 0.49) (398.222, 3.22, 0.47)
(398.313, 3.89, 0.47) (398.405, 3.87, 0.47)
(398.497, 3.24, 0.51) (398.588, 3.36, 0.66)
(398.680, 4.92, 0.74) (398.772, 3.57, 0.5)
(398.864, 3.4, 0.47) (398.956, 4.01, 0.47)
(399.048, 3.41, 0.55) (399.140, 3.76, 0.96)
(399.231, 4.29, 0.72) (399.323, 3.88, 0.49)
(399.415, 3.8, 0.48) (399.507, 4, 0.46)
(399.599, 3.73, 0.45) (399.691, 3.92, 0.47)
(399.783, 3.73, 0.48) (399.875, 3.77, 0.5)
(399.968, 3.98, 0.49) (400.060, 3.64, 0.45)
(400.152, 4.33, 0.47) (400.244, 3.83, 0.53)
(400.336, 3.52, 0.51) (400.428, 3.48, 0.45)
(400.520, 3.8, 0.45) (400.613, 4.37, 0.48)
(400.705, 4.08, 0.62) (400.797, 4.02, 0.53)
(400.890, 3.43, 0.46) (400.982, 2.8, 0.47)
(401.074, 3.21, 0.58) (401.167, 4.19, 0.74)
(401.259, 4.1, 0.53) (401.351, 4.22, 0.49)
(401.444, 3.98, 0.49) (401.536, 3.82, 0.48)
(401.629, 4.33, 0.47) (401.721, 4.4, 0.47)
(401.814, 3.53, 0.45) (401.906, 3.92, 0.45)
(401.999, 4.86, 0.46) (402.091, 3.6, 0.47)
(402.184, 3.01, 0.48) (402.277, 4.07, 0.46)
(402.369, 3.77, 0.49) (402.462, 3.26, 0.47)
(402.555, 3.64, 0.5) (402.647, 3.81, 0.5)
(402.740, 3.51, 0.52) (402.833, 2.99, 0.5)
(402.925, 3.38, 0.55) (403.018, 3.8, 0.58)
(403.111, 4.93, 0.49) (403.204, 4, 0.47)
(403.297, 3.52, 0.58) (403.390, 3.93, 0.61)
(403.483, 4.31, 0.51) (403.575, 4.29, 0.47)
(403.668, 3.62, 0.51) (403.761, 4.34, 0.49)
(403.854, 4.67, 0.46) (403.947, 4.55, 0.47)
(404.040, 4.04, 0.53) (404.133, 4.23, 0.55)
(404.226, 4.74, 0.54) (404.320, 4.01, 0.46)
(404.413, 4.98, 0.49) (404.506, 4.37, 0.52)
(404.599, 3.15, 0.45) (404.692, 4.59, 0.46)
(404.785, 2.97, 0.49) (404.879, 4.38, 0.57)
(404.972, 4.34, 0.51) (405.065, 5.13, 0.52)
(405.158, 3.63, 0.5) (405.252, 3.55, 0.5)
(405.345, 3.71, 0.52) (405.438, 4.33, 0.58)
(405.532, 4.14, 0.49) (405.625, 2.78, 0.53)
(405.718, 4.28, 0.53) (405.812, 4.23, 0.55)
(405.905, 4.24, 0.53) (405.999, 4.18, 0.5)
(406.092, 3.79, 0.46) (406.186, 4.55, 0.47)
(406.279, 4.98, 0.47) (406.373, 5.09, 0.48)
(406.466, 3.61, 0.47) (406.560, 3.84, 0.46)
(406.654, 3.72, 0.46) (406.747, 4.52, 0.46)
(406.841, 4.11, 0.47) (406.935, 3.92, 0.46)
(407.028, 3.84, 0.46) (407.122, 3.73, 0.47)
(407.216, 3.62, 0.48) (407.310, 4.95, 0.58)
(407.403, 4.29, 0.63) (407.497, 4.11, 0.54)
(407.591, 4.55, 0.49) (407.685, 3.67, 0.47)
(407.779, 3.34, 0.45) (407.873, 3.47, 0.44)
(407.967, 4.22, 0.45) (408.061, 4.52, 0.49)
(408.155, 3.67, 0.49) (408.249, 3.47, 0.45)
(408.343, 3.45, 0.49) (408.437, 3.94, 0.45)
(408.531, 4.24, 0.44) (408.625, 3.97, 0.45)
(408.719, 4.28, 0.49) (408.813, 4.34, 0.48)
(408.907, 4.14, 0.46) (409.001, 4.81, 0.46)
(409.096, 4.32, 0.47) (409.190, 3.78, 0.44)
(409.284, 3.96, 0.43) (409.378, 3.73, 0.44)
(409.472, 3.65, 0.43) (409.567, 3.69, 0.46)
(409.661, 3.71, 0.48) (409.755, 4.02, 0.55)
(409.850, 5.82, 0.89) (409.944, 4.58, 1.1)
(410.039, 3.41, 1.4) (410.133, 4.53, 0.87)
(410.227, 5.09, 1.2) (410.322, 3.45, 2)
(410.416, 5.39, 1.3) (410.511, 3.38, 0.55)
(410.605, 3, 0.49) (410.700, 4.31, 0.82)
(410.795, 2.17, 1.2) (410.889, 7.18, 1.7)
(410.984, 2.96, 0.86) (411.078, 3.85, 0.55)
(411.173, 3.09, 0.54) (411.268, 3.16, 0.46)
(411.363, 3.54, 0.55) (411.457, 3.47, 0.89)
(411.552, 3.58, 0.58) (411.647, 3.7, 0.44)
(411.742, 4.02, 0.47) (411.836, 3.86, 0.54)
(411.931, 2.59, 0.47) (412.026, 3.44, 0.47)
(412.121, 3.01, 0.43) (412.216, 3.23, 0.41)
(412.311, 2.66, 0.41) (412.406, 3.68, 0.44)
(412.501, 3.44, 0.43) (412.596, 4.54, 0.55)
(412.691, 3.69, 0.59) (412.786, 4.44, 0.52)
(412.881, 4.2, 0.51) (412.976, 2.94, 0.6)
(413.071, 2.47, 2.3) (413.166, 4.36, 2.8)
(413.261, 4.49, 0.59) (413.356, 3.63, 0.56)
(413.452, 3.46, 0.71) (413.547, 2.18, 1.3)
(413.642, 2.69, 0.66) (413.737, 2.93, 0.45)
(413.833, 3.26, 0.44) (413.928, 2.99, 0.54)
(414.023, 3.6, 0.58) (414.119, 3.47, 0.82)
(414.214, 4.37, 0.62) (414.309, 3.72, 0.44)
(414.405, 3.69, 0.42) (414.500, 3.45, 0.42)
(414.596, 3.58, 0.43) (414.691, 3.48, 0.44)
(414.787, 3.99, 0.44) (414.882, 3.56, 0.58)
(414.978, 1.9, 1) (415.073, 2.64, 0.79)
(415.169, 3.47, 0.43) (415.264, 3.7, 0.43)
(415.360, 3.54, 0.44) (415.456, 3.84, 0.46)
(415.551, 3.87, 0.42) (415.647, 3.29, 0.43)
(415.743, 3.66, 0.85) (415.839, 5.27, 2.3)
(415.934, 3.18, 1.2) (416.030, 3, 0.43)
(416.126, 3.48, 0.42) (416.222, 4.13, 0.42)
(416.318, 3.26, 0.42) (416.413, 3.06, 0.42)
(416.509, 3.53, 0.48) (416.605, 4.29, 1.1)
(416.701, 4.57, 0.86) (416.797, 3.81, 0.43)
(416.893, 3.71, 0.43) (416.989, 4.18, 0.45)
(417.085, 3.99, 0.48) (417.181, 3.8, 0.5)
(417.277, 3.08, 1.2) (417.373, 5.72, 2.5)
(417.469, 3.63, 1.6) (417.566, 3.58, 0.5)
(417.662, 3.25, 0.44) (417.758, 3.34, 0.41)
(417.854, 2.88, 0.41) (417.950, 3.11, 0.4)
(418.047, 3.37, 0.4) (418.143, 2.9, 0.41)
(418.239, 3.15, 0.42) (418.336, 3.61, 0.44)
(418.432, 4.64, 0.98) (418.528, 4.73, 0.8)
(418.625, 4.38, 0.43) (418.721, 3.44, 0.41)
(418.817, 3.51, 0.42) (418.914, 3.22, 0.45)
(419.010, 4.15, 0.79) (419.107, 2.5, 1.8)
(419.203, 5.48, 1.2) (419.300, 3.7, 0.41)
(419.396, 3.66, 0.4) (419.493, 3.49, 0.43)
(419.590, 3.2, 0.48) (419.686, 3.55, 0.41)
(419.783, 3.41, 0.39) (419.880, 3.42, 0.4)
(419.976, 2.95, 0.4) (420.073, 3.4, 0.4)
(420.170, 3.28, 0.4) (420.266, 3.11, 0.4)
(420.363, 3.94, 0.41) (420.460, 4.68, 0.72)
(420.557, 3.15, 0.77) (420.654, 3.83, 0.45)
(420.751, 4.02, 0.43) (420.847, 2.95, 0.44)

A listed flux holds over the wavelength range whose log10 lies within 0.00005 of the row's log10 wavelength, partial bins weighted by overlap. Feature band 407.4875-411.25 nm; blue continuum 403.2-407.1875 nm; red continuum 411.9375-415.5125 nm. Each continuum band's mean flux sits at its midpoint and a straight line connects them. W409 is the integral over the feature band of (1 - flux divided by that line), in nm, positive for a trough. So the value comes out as -0.24 nm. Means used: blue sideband 4.11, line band 4.02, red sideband 3.44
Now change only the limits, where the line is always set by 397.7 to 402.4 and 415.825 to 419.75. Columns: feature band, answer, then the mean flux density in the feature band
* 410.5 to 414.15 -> 0.21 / 3.5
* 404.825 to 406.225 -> -0.12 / 4.07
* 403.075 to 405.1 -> -0.25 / 4.22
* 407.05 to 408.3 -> -0.08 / 3.96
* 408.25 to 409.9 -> -0.16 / 4.09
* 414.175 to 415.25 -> 0.08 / 3.44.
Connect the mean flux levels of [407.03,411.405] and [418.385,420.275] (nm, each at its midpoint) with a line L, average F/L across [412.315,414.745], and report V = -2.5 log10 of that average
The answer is 0.10 mag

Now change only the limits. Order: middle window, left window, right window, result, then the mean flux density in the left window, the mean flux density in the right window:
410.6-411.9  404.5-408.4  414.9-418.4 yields 0.03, 4.02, 3.58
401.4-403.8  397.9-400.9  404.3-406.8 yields 0.02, 3.77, 4.12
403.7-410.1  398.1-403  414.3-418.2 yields -0.11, 3.78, 3.6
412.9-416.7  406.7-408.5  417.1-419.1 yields 0.08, 3.97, 3.65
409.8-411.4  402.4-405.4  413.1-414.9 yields -0.10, 4.01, 3.51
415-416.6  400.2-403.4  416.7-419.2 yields 0.05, 3.8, 3.72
